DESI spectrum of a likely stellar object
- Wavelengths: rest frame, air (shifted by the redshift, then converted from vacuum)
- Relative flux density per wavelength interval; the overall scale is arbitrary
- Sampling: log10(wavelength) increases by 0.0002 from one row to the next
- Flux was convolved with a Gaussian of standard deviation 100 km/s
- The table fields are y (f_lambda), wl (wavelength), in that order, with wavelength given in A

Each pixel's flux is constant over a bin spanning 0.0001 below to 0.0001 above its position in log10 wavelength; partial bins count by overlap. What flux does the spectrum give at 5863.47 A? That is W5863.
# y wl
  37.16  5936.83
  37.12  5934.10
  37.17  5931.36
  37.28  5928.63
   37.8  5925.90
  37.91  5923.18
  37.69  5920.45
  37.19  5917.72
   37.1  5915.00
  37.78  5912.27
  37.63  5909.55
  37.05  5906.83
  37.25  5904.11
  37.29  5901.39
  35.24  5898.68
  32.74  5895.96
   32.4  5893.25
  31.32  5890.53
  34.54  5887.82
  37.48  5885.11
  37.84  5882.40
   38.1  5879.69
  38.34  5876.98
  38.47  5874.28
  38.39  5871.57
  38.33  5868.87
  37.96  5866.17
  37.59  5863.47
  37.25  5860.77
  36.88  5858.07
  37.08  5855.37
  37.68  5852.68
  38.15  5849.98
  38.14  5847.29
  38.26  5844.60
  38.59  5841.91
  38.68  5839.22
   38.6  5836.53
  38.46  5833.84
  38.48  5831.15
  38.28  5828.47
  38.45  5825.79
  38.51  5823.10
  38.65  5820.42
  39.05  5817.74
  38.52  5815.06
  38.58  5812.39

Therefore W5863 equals 37.59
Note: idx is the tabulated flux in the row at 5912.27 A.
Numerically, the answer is 37.78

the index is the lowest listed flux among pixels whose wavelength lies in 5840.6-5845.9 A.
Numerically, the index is 38.26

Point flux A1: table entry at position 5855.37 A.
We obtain 37.08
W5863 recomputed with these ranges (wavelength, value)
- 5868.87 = 38.33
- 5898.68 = 35.24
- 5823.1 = 38.51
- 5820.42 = 38.65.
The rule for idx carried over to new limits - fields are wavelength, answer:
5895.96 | 32.74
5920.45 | 37.69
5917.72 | 37.19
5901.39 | 37.29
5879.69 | 38.1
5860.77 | 37.25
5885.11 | 37.48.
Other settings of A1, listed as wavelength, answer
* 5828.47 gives 38.28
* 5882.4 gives 37.84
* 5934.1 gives 37.12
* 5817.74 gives 39.05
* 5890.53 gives 31.32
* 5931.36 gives 37.17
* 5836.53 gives 38.6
